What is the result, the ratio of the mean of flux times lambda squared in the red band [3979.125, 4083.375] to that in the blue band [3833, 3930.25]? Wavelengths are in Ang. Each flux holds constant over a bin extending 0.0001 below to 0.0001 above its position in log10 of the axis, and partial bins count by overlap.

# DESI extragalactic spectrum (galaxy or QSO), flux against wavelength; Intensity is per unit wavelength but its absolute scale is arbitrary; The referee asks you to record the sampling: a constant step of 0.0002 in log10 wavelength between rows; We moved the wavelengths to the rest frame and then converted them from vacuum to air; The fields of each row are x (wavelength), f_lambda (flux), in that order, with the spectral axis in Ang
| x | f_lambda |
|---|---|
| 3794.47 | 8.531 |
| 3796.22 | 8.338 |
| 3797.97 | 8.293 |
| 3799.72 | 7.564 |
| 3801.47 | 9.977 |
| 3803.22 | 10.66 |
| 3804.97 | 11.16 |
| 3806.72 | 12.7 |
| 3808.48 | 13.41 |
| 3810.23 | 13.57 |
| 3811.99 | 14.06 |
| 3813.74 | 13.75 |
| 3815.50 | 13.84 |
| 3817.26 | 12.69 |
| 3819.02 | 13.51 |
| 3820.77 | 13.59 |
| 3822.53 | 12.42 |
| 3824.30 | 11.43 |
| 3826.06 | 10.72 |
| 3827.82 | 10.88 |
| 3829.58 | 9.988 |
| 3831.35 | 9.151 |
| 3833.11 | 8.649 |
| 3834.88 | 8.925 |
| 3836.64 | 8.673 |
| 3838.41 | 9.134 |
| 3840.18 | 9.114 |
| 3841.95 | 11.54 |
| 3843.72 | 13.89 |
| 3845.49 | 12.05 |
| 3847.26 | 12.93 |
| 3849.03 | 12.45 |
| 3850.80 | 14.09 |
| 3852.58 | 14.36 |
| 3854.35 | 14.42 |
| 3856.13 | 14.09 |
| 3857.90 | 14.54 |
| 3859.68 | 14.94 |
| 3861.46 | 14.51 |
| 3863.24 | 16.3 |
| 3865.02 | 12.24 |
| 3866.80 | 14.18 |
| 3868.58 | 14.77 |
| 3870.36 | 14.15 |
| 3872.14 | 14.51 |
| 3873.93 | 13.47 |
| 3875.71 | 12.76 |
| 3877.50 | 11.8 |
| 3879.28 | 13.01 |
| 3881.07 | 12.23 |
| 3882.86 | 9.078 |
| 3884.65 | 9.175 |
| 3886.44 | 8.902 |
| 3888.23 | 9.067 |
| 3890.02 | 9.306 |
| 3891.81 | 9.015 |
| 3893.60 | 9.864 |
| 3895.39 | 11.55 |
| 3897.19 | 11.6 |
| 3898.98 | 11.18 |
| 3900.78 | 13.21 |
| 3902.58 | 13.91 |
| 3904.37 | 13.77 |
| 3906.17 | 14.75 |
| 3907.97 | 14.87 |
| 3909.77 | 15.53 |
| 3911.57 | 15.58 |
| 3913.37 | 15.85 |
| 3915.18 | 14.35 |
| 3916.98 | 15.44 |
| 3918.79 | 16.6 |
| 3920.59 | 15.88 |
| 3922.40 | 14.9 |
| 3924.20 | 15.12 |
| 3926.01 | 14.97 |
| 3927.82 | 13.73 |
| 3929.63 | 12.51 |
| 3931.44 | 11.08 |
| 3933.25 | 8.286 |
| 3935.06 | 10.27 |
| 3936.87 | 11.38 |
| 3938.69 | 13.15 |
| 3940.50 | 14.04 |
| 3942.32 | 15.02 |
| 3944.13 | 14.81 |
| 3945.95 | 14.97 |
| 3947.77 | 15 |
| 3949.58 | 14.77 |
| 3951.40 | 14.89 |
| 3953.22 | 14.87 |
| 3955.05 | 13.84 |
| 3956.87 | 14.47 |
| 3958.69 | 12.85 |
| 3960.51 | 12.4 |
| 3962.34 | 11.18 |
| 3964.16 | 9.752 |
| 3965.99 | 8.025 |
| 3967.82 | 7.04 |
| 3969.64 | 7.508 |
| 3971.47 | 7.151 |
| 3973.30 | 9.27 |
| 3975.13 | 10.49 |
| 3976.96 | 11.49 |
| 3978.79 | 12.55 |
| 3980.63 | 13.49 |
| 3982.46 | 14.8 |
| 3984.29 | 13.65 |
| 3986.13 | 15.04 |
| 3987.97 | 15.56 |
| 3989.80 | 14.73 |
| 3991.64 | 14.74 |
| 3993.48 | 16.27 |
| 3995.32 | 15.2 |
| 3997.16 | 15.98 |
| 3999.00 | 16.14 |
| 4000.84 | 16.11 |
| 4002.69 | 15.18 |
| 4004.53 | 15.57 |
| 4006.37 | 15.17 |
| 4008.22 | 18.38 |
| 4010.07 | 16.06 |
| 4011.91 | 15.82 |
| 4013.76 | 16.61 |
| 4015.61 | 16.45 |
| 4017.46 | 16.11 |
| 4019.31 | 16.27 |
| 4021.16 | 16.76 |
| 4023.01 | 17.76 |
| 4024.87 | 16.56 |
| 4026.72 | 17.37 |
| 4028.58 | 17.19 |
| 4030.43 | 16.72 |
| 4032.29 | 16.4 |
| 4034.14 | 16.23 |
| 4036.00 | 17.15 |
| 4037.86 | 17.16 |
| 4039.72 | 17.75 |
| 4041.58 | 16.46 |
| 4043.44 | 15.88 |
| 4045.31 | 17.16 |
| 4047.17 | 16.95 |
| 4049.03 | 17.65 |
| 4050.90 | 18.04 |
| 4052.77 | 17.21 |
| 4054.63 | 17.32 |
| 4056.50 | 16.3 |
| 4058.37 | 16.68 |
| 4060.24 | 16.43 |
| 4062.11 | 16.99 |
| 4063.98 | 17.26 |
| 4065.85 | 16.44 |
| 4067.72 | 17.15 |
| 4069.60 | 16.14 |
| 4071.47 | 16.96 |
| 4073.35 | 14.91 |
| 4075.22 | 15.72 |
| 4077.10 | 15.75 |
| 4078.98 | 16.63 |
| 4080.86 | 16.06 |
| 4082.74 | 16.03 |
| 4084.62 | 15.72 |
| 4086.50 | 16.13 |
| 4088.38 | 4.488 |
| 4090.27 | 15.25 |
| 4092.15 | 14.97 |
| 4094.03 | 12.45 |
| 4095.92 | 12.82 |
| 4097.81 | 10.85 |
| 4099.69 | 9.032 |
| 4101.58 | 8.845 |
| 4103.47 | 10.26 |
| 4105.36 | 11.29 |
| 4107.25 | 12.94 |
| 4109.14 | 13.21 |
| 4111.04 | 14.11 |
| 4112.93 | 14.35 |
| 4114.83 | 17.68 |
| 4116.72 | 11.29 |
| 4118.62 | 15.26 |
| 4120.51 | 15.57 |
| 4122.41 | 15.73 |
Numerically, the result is 1.36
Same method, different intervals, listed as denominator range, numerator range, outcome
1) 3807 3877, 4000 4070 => 1.46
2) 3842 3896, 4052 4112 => 1.28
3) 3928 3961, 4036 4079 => 1.33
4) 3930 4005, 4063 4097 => 1.22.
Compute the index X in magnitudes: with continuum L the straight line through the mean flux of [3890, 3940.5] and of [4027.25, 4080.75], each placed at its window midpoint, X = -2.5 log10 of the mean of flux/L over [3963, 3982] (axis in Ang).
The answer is 0.44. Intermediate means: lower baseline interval 13.2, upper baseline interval 16.7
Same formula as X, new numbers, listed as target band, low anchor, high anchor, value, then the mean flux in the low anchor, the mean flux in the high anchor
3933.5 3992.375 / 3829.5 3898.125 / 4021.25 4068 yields 0.17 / 11.9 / 17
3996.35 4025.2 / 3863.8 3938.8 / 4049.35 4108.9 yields -0.17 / 12.8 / 14.6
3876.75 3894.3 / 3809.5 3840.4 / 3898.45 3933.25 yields 0.29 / 11.4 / 14.3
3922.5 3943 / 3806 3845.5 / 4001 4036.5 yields 0.13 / 11.6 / 16.5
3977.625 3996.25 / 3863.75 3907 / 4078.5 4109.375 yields -0.18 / 12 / 12.7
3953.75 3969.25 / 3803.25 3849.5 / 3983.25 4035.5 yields 0.31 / 11.7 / 16.1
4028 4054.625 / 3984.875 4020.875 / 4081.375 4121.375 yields -0.16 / 15.9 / 13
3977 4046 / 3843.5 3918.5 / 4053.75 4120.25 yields -0.15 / 13.1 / 14.4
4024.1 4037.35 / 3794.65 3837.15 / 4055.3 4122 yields -0.22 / 11.1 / 14.4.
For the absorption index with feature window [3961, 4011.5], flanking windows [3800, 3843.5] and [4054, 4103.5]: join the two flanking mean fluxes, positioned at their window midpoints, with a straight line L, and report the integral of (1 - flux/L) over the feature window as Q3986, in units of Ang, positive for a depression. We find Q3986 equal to 1.0 Ang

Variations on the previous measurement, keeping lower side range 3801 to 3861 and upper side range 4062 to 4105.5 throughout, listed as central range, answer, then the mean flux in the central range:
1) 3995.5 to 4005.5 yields -1.7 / 15.8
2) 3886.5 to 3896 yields 2.2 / 9.64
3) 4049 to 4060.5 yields -2.7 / 17.1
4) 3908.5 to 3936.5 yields -2.5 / 14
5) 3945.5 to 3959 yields -1.5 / 14.5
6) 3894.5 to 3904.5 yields 0.2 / 12.4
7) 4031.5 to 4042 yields -2.4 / 16.9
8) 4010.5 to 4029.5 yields -4.3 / 16.7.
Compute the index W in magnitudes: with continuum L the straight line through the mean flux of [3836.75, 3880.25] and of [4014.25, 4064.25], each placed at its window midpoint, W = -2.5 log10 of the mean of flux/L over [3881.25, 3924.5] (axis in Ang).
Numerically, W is 0.11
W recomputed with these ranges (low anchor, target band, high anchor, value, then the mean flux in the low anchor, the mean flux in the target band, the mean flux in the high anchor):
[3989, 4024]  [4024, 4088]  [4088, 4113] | -0.20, 16.1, 16.6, 11.9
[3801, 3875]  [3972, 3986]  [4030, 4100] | 0.18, 12.5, 12.3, 15.7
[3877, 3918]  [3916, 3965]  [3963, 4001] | -0.09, 12.3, 13.6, 12.5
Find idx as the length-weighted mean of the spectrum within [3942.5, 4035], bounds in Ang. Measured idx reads 14.3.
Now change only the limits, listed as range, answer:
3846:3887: 13.2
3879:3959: 13.1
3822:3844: 10.2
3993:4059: 16.6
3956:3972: 10.1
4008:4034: 16.7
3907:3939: 13.9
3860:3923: 13.1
